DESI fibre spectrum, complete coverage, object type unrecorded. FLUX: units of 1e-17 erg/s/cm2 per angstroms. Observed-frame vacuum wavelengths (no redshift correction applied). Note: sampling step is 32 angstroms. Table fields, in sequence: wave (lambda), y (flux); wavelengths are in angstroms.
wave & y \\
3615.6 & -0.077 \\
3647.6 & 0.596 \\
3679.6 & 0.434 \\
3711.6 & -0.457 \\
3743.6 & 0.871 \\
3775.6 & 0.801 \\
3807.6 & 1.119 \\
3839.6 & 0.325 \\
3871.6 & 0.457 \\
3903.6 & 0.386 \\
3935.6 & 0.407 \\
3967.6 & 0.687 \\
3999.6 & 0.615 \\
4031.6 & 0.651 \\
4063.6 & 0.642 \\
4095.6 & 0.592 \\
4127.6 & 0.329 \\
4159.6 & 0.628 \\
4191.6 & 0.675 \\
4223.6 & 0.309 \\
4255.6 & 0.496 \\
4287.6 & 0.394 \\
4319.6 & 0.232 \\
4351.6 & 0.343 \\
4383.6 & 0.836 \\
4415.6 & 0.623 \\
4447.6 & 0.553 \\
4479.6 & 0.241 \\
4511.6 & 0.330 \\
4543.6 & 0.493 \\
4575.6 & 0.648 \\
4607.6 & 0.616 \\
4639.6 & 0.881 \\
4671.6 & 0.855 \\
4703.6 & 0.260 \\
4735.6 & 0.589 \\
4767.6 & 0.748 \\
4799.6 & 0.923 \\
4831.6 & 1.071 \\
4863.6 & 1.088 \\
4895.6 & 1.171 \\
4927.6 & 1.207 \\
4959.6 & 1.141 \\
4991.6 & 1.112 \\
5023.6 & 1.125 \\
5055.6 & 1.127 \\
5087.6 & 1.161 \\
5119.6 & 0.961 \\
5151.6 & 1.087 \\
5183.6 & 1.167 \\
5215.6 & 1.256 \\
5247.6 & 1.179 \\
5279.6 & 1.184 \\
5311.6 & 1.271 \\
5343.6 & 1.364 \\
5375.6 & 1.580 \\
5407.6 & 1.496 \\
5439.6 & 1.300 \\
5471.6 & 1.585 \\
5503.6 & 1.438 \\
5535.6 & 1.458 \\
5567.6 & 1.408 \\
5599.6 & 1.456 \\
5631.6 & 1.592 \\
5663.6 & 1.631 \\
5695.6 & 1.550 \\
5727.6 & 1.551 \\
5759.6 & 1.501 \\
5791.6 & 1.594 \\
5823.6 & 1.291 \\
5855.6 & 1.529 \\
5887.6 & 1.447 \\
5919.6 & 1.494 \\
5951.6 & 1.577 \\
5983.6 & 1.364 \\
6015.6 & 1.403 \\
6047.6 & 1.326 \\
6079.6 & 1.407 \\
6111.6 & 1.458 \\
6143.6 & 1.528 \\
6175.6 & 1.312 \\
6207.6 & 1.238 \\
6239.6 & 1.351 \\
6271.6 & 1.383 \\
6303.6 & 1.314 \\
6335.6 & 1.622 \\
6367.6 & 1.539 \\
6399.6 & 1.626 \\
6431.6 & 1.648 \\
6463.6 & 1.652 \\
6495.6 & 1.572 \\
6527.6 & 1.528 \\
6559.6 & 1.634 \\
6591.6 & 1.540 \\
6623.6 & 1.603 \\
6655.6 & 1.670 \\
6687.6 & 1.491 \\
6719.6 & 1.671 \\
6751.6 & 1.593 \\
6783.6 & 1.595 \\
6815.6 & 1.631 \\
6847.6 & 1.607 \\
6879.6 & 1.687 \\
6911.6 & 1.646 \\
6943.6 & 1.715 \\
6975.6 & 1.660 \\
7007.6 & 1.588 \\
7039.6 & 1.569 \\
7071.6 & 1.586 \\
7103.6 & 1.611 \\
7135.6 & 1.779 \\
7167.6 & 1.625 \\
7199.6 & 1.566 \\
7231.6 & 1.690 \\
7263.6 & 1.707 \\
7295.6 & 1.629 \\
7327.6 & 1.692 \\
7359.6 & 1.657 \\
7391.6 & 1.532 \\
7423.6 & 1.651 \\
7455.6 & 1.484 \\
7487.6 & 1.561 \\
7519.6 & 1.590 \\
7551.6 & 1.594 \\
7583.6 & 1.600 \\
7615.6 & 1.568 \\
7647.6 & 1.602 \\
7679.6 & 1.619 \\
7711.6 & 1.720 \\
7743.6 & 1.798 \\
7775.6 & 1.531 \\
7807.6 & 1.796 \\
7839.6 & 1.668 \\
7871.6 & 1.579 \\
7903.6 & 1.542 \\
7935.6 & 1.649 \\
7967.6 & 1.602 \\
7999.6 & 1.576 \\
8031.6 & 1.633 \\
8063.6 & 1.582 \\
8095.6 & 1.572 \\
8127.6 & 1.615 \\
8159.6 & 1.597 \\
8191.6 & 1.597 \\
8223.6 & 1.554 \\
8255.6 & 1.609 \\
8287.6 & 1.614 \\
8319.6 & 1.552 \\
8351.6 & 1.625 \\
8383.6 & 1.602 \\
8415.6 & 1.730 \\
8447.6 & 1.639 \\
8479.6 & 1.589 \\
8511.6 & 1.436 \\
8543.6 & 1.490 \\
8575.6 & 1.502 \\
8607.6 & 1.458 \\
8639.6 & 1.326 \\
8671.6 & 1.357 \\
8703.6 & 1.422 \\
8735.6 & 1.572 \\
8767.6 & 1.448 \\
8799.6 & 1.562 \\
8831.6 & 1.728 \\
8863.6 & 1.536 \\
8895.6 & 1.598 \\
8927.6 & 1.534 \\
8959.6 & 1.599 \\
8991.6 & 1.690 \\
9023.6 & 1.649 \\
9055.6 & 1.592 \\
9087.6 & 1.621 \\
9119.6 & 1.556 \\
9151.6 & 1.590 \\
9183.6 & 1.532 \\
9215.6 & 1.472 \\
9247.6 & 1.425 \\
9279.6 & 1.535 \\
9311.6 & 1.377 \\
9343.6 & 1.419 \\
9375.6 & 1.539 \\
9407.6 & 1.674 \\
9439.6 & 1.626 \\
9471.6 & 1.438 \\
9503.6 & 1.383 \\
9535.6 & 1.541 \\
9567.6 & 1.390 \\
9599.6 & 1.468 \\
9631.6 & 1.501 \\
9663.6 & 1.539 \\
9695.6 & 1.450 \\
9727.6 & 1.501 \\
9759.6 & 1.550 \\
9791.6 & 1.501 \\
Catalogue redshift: 0.20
